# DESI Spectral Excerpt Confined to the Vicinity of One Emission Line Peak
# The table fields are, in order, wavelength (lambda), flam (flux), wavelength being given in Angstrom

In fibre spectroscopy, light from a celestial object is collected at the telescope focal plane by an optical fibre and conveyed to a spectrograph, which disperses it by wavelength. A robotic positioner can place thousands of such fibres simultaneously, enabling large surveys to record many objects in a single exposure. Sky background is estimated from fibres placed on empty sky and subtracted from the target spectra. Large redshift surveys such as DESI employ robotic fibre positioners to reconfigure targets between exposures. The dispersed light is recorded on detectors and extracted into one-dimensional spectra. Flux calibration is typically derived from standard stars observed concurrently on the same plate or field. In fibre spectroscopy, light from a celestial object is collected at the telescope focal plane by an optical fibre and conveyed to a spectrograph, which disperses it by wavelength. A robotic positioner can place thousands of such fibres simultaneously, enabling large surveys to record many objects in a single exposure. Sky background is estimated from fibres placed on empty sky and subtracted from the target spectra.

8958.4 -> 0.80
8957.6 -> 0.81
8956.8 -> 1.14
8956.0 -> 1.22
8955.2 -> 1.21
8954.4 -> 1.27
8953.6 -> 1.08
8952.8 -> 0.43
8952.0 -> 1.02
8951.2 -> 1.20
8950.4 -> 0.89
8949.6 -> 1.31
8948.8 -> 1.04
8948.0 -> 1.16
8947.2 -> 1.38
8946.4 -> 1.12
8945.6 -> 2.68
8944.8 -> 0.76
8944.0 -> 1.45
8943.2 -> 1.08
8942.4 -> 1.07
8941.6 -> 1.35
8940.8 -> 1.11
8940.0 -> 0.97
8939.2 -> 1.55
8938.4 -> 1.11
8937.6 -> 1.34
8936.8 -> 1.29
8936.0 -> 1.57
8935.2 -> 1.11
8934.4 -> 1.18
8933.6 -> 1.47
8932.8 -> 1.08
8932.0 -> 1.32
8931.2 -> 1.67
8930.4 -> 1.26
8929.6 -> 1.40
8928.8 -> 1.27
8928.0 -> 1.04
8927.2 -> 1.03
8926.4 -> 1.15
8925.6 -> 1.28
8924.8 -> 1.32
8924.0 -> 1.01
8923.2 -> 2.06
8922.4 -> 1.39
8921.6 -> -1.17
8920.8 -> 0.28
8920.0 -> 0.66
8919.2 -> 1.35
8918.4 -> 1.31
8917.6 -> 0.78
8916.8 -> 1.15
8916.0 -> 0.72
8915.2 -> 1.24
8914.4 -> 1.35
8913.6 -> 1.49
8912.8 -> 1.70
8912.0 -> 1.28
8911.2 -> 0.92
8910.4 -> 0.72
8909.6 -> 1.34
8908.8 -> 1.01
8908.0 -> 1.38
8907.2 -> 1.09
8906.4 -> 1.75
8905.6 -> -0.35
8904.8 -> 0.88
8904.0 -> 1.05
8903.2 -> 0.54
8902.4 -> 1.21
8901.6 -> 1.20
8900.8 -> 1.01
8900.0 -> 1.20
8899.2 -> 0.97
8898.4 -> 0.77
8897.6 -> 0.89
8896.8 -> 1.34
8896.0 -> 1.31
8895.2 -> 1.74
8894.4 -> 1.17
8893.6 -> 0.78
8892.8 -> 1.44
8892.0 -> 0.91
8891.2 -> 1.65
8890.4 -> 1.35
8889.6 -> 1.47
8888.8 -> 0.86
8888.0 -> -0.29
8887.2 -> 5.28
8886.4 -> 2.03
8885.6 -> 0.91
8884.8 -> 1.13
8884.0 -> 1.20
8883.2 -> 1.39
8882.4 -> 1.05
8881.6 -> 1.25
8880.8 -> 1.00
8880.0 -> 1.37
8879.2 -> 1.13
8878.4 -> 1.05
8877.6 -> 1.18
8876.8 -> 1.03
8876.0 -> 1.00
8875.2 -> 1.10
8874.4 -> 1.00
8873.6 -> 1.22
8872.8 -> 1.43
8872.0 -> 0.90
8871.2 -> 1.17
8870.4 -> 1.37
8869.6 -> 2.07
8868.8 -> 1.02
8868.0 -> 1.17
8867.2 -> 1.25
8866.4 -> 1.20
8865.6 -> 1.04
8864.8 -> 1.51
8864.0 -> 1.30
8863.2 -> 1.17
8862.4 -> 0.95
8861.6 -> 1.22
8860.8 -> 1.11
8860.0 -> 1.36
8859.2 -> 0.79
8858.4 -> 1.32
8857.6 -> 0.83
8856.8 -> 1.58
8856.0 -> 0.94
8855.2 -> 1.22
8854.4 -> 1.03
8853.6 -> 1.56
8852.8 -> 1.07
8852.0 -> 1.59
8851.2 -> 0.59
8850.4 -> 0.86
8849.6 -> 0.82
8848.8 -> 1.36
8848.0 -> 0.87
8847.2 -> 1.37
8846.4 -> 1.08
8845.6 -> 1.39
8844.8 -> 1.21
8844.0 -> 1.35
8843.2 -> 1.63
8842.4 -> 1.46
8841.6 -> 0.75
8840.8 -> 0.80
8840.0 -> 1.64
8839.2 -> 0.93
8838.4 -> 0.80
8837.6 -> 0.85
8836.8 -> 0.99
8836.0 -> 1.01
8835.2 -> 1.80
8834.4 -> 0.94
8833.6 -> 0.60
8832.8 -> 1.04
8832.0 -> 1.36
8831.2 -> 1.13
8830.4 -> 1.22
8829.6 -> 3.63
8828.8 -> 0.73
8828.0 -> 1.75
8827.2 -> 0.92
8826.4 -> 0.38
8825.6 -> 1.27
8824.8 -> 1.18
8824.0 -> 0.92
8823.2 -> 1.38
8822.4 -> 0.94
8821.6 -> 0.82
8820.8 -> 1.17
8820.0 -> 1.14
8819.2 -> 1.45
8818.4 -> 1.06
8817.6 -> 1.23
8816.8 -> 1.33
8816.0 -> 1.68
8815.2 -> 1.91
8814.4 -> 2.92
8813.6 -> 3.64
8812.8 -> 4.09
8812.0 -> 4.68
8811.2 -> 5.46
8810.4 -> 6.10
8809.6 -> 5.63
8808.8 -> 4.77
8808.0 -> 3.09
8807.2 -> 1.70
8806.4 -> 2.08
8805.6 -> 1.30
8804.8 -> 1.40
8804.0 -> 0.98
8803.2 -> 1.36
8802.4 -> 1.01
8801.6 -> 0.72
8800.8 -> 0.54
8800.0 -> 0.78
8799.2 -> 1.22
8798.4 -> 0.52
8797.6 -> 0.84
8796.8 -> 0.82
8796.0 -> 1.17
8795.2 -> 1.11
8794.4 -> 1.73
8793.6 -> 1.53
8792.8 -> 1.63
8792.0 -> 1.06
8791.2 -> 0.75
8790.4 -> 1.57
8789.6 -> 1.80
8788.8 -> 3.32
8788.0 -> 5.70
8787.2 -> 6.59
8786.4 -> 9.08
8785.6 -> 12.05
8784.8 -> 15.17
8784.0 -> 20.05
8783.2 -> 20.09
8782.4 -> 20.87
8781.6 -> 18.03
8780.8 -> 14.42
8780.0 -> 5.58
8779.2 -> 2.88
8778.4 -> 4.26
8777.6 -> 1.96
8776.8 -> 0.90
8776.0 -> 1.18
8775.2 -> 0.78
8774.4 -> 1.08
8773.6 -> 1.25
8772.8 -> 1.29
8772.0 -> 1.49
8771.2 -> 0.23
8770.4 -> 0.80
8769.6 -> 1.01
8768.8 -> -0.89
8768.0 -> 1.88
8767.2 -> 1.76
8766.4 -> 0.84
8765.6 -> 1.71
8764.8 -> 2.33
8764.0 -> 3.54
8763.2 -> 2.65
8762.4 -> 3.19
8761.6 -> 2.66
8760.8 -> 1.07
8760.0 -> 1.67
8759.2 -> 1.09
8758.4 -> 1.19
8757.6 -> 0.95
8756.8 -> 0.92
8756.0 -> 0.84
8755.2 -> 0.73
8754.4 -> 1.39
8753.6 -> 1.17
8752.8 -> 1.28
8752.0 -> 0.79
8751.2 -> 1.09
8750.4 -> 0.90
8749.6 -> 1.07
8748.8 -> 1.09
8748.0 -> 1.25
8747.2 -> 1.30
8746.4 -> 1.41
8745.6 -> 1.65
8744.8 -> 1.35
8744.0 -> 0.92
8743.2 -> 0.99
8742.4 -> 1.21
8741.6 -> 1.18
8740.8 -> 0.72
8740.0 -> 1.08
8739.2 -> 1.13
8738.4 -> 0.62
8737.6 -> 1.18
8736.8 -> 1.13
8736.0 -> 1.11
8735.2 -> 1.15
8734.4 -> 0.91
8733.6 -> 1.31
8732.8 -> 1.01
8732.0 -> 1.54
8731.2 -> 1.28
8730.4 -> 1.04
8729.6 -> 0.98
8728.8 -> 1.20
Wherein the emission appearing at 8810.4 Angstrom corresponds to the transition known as [N II] 6583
